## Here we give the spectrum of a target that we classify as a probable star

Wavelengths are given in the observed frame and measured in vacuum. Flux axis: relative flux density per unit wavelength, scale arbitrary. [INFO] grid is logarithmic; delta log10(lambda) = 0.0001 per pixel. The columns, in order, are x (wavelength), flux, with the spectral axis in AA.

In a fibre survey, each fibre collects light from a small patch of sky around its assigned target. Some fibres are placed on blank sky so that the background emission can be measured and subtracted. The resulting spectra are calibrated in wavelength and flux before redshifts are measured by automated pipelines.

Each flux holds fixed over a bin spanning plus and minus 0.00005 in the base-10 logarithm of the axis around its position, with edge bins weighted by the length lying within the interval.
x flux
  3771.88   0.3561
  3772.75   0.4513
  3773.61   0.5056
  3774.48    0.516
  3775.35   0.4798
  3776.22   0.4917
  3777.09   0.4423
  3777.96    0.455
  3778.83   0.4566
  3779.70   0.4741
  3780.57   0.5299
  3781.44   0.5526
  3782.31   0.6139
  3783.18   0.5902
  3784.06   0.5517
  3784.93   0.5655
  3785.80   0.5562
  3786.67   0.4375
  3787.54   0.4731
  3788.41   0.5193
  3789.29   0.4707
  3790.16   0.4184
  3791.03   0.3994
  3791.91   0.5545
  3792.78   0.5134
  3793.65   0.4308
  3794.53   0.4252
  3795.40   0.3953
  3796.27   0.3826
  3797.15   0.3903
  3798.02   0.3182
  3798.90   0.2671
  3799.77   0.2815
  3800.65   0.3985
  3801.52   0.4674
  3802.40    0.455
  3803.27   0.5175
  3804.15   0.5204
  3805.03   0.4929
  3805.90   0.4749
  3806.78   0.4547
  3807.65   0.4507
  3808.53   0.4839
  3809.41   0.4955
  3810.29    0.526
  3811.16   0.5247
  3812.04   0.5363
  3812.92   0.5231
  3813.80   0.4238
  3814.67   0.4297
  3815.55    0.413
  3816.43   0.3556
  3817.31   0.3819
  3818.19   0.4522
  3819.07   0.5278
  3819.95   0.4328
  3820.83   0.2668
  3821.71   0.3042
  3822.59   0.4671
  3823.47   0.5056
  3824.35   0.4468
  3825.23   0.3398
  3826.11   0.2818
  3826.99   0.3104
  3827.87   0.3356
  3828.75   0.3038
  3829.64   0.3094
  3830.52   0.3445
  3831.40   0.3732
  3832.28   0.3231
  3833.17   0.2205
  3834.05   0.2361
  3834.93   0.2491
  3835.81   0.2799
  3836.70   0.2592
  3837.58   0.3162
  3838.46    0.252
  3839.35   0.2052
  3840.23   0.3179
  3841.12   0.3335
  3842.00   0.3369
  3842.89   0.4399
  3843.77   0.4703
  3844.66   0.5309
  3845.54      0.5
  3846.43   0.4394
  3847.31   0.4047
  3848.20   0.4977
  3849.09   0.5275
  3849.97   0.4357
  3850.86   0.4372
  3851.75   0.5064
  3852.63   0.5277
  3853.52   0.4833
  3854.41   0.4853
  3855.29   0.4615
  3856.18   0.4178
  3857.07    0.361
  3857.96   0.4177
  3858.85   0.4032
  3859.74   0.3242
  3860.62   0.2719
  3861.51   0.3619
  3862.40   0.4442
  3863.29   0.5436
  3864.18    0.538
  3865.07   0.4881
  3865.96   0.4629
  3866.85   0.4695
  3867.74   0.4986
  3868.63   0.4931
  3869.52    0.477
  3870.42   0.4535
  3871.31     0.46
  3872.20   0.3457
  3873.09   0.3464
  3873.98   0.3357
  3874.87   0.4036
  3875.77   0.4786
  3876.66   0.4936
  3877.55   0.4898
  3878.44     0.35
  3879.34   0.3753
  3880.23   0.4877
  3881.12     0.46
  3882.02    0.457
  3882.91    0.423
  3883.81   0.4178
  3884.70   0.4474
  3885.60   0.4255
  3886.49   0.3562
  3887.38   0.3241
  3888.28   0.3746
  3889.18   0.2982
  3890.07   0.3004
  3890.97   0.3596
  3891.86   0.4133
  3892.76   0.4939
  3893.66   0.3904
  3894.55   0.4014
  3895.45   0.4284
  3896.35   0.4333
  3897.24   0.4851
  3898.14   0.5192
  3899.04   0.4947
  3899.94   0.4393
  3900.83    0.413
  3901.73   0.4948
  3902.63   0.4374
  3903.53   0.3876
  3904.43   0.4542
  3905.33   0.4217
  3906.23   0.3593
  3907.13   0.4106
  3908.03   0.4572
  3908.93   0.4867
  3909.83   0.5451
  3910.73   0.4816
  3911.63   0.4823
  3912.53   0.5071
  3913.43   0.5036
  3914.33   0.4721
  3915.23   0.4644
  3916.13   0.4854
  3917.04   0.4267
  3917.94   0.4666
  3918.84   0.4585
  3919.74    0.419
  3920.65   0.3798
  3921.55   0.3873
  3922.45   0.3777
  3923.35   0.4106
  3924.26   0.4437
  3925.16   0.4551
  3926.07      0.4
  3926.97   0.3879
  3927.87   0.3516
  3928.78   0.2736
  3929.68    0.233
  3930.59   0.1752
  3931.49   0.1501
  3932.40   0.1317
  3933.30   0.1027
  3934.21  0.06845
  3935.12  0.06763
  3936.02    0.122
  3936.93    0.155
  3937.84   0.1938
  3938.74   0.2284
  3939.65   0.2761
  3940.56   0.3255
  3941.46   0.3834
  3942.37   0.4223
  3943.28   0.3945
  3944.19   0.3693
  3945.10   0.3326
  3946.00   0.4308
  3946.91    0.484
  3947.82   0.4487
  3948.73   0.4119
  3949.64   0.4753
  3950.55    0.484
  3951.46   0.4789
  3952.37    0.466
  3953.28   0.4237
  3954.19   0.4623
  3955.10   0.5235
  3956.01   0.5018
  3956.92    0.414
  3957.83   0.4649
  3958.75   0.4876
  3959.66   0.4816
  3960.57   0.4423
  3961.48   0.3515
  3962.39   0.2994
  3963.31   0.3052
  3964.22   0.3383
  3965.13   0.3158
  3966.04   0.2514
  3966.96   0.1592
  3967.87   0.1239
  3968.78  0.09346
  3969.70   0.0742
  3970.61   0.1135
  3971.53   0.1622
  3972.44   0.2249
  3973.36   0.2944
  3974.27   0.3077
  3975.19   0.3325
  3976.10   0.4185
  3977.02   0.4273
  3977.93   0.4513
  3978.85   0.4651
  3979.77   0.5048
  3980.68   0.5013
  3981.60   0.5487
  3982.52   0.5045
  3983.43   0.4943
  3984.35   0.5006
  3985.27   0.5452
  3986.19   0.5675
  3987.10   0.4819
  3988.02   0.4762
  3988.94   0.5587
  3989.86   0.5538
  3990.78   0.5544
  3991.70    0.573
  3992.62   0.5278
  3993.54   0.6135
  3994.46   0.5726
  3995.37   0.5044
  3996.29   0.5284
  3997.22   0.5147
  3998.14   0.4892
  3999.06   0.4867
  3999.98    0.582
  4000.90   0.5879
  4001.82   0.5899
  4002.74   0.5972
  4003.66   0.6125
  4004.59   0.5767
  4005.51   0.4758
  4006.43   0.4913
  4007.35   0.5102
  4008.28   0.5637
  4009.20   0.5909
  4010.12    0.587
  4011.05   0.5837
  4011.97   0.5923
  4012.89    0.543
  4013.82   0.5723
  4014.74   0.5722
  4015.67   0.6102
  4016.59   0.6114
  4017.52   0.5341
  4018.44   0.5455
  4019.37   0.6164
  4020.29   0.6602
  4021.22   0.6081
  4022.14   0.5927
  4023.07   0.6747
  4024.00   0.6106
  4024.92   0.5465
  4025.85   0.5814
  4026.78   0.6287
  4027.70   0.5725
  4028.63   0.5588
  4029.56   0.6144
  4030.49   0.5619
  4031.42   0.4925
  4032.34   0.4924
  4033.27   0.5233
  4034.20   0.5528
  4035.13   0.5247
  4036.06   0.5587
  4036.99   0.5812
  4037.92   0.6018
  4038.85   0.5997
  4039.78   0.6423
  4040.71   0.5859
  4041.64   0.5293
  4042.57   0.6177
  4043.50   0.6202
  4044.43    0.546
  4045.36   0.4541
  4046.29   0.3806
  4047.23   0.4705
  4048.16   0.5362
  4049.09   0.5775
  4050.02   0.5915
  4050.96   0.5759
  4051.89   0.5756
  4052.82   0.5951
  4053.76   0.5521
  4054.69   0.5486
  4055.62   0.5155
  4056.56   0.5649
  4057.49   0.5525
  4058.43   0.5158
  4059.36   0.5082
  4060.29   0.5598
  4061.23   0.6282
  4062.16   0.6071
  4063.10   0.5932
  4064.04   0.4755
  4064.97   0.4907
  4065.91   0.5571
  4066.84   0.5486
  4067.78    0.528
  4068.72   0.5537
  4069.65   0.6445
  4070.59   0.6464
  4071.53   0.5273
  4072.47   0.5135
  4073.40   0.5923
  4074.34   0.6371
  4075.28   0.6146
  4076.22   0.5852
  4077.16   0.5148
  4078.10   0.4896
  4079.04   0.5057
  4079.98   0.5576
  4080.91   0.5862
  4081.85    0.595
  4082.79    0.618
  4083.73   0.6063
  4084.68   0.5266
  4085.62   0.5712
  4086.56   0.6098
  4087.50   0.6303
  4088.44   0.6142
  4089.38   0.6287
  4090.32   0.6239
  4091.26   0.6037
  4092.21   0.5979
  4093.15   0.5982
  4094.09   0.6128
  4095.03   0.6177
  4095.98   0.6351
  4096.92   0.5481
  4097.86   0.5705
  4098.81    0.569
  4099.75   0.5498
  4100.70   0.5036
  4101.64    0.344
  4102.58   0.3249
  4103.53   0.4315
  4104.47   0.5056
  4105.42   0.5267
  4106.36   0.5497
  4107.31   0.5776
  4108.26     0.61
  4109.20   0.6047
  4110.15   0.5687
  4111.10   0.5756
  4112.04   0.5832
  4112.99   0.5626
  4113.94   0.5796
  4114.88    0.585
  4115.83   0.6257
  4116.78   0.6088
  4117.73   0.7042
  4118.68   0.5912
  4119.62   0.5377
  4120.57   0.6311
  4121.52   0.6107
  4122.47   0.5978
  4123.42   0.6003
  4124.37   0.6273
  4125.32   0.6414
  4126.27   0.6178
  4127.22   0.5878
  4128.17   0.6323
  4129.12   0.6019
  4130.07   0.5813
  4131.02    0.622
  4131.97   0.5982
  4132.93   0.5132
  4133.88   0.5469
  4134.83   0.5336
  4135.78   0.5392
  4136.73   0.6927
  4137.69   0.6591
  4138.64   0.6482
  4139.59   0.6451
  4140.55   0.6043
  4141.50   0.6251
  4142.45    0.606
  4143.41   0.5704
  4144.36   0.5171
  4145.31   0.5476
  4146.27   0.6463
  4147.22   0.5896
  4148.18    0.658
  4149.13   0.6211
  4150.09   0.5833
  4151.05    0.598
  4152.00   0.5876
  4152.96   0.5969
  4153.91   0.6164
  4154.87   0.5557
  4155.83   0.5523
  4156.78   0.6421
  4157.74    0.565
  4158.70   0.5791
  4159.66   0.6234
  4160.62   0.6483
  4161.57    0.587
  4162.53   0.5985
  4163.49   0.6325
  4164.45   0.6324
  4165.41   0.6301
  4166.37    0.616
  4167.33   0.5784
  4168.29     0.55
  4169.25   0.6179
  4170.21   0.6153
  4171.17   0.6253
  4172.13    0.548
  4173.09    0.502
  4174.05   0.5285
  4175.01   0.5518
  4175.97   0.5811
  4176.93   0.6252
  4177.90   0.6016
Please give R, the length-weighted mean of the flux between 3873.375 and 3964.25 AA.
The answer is 0.394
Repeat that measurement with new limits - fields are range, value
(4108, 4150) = 0.601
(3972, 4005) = 0.502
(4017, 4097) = 0.571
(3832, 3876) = 0.405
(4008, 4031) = 0.589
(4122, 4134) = 0.599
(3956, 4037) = 0.487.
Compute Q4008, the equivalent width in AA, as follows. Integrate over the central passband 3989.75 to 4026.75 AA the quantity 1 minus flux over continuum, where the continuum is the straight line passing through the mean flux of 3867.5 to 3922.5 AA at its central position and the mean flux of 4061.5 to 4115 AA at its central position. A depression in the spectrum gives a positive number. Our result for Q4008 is -4.3 AA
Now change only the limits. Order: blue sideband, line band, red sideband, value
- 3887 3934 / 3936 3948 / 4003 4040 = 3.2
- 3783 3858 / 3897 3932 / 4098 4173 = 3.5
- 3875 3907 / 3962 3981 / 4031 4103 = 7.6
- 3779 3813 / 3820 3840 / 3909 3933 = 5.9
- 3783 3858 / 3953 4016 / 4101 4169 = 6.2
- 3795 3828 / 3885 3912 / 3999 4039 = 3.4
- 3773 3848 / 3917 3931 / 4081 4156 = 3.1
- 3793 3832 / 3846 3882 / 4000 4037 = 0.9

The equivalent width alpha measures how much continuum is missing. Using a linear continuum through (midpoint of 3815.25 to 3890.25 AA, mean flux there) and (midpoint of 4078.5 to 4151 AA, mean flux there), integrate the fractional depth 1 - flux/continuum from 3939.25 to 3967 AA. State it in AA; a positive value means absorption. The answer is 3.9 AA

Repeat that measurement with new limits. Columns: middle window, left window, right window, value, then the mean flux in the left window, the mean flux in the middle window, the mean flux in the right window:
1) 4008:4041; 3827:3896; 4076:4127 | -3.9 AA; 0.401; 0.58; 0.574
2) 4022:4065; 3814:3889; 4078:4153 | -2.1 AA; 0.401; 0.56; 0.584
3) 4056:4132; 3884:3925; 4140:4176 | -2.9 AA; 0.432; 0.574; 0.593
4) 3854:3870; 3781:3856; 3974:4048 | 0.4 AA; 0.422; 0.44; 0.545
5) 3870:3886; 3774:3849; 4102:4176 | 1.1 AA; 0.422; 0.425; 0.588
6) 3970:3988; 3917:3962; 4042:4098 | 0.6 AA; 0.36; 0.412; 0.568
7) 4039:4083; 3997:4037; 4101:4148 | 1.2 AA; 0.568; 0.558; 0.581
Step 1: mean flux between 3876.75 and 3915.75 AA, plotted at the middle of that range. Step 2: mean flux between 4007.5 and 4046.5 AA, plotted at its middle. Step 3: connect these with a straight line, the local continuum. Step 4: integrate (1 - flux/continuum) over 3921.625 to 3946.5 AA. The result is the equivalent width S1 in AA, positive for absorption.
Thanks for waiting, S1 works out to 9.87 AA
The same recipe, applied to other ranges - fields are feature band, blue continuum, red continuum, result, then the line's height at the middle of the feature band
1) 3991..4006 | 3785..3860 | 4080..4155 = -1.1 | 0.516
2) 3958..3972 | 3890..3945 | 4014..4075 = 5.5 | 0.446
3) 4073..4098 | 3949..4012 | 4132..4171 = -2.2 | 0.542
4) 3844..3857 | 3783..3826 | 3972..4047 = -0.1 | 0.467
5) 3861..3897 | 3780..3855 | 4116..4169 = 2.5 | 0.457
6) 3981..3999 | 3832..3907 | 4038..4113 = -1.2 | 0.499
